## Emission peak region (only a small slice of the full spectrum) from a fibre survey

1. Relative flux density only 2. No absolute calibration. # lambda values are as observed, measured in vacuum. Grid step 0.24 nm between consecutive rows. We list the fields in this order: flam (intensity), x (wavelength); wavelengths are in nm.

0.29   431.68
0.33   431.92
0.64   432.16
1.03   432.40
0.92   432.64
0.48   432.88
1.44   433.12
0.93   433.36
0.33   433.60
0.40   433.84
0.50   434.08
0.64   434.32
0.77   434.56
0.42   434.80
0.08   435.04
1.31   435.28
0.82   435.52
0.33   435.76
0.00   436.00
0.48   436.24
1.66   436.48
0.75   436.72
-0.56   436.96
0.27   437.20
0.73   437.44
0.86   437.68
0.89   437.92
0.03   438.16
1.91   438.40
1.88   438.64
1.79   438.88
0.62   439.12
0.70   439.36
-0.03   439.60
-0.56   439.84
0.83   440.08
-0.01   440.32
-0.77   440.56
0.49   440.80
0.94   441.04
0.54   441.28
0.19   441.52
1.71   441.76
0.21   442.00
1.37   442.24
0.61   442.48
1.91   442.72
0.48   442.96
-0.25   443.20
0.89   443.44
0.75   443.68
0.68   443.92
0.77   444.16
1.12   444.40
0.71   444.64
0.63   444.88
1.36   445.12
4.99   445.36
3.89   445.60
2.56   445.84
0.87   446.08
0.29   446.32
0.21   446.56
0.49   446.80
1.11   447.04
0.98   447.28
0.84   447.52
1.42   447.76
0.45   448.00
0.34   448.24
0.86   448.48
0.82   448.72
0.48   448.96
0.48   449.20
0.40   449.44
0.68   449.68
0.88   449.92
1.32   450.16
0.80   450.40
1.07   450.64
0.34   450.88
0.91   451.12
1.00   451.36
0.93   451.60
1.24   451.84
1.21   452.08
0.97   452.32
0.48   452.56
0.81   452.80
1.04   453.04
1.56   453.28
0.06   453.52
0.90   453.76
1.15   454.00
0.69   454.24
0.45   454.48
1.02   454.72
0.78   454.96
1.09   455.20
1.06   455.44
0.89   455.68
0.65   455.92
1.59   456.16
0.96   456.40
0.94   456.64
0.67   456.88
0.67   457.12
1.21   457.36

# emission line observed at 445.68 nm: [O II] 3727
